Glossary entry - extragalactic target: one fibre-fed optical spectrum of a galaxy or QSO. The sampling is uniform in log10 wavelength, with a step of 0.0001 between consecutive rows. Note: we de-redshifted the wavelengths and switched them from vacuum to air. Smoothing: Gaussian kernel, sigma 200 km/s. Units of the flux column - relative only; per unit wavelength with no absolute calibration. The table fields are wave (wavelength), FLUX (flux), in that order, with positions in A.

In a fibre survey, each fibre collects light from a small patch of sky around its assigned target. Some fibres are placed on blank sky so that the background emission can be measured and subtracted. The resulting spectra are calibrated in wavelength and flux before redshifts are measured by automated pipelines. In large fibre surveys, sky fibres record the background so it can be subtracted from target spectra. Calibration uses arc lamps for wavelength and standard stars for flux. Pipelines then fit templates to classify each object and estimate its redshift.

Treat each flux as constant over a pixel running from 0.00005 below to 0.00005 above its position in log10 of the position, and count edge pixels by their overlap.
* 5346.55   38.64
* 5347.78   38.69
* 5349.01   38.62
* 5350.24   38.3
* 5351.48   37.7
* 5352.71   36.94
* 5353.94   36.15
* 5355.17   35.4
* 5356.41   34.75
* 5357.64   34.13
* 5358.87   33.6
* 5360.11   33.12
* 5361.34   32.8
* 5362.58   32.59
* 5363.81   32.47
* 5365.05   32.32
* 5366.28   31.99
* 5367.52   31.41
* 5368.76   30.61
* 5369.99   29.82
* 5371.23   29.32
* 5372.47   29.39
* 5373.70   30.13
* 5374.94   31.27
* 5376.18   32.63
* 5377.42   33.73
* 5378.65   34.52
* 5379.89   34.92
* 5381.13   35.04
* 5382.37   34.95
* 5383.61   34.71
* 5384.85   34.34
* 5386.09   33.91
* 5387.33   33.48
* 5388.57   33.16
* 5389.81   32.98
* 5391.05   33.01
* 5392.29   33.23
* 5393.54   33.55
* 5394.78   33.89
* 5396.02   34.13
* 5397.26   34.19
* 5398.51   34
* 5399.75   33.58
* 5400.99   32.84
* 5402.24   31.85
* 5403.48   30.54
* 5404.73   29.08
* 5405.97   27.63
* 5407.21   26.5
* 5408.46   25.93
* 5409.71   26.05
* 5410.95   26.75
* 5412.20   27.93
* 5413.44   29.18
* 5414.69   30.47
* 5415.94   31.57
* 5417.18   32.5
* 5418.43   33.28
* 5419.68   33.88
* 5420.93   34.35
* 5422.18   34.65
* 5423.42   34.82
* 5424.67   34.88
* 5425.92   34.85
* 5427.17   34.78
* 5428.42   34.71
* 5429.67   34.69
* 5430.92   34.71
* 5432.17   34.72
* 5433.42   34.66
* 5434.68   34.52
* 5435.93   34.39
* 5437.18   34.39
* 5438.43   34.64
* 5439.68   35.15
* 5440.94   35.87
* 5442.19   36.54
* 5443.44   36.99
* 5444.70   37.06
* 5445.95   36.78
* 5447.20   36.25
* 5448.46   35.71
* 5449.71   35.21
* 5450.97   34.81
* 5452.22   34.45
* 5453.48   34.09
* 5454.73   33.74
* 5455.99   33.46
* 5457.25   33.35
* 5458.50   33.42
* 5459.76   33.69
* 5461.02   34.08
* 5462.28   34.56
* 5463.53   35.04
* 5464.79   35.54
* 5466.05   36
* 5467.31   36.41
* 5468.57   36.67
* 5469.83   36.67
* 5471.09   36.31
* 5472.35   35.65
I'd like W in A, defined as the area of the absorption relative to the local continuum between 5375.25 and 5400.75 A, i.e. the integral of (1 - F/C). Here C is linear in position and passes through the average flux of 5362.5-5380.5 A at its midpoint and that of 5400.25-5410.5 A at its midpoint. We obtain -3.0 A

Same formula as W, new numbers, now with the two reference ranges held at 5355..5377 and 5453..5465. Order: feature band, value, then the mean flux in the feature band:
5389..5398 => -0.3 A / 33.5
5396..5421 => 1.8 A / 30.6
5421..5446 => -1.2 A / 35.1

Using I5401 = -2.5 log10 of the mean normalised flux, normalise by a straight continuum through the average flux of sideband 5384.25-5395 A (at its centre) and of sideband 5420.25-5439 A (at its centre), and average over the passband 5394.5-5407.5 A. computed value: 0.068 mag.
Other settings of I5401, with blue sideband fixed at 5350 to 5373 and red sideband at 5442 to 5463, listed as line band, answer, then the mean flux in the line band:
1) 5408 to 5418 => 0.18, 28.9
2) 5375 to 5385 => -0.02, 34.2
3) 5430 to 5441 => 0.00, 34.7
